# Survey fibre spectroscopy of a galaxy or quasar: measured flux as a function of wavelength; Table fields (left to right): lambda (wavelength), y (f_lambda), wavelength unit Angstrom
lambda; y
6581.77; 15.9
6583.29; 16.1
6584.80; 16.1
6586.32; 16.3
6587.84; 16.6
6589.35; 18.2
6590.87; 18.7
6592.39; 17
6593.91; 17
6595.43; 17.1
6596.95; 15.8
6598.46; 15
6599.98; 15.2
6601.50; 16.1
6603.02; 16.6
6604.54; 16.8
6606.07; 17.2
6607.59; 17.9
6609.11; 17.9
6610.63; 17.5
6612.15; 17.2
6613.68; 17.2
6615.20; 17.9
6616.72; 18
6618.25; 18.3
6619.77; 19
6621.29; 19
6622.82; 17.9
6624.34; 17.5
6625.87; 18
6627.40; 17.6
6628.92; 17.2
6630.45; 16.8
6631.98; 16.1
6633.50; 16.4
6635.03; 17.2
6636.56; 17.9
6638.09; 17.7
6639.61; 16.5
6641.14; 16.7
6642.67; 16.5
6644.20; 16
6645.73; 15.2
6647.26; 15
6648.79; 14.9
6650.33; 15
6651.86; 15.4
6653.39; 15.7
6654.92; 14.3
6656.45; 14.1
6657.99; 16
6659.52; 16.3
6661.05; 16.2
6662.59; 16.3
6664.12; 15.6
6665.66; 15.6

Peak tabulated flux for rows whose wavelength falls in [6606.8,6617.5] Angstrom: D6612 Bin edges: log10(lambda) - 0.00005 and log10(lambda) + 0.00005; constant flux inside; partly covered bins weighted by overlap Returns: 18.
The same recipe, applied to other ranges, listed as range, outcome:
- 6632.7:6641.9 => 17.9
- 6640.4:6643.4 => 16.7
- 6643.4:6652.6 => 16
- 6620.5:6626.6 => 19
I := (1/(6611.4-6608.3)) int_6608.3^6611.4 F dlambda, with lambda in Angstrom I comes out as 17.7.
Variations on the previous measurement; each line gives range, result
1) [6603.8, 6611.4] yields 17.5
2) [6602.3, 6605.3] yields 16.7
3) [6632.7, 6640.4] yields 17.2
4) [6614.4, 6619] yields 18.1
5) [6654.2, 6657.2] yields 14.2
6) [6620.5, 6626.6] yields 18.1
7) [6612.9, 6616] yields 17.5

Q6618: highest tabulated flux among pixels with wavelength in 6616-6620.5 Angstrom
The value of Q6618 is 19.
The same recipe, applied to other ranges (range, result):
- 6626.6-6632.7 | 17.6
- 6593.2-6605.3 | 17.1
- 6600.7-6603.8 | 16.6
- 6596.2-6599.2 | 15.8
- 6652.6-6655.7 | 15.7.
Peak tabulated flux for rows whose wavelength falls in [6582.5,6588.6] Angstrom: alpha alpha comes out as 16.6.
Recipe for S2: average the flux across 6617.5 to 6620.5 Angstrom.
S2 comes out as 18.7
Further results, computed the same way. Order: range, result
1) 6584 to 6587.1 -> 16.2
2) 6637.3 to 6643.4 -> 16.9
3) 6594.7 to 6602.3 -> 15.9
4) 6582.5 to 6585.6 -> 16.1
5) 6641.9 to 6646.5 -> 15.9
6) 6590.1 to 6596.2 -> 17.4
